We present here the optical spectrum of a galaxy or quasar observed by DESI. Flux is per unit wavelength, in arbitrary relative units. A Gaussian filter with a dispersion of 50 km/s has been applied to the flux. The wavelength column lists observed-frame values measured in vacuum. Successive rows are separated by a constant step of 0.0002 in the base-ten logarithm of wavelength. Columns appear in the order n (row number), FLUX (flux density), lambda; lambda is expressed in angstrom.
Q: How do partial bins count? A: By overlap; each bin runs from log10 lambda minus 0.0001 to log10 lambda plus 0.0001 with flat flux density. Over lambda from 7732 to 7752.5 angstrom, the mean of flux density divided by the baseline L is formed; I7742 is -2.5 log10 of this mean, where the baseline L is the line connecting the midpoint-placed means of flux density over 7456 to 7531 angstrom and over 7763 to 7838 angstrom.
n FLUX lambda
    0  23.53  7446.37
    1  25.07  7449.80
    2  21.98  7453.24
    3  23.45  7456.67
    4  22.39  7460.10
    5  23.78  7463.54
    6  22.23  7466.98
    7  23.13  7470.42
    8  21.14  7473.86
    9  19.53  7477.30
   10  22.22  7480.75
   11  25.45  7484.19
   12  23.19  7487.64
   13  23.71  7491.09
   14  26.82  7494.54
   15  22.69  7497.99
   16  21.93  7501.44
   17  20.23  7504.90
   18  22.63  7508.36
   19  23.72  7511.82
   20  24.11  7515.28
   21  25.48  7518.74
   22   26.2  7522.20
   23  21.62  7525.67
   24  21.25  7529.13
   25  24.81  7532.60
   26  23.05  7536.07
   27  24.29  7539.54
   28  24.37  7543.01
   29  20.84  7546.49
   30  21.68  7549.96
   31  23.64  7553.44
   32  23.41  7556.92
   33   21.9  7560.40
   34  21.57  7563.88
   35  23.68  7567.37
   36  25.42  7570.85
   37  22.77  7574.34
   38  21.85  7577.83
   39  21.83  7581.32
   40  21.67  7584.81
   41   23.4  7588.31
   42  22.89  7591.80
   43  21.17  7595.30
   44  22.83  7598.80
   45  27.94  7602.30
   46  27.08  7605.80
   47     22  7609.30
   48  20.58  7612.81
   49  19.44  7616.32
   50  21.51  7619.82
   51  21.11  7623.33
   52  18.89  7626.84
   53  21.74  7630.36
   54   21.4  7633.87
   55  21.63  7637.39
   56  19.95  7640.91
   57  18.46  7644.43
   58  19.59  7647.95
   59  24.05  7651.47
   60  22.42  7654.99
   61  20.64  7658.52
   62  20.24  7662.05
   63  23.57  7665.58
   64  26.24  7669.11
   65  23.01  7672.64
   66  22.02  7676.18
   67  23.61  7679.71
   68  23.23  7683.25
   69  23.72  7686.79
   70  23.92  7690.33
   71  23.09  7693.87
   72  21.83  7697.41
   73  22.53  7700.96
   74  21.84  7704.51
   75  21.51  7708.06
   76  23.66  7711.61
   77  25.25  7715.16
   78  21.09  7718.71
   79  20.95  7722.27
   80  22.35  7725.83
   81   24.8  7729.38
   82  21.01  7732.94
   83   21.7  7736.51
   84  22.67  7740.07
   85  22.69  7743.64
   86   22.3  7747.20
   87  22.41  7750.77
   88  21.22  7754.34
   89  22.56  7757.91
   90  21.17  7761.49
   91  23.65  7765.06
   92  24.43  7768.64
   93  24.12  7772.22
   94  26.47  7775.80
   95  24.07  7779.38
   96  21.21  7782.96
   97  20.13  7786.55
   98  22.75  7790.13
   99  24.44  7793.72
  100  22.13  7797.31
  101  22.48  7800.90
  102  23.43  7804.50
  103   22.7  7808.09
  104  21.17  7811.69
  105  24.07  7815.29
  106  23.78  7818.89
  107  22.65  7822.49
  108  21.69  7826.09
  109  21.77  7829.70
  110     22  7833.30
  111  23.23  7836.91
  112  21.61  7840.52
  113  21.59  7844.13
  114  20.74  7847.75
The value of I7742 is 0.04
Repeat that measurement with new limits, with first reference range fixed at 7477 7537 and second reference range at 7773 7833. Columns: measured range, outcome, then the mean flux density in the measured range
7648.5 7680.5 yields 0.02 mag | 22.7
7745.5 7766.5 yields 0.03 mag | 22.2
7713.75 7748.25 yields 0.02 mag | 22.5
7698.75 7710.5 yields 0.05 mag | 22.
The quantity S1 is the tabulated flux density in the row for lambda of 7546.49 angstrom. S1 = 20.84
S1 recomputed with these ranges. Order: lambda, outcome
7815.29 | 24.07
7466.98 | 22.23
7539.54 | 24.29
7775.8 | 26.47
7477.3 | 19.53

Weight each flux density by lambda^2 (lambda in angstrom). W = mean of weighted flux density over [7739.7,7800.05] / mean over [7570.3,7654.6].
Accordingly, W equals 1.08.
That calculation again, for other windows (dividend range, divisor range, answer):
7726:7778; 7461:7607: 1.05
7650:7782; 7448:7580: 1.04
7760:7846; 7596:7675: 1.08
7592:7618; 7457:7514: 1.04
